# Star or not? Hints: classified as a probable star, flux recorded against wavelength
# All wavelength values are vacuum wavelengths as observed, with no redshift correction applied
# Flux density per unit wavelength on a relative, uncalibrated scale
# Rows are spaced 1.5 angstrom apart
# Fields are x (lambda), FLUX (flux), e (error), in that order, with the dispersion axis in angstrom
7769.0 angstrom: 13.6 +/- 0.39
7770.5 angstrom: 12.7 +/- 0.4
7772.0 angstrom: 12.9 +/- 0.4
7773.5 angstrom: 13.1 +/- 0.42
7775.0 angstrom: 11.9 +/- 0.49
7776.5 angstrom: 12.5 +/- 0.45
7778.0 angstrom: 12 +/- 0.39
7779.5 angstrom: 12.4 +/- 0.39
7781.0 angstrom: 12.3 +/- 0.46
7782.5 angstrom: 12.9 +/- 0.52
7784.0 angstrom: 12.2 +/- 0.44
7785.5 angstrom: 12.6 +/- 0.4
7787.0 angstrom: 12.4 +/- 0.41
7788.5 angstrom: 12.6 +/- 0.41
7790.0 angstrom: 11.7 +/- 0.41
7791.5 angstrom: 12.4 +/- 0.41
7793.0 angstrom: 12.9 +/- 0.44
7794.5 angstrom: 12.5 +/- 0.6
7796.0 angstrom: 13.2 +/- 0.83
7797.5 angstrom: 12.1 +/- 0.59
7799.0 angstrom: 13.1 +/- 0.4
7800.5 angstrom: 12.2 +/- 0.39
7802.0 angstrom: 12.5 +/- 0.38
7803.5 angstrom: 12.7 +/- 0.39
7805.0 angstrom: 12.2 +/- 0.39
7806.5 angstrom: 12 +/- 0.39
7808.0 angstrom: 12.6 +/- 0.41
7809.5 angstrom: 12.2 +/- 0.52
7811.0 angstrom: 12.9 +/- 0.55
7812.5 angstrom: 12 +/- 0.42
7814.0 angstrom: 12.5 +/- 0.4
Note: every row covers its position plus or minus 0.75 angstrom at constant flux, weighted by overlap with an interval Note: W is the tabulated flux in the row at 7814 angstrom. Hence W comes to 12.5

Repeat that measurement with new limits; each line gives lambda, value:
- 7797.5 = 12.1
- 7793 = 12.9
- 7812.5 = 12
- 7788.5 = 12.6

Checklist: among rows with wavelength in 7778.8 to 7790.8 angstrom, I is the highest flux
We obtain 12.9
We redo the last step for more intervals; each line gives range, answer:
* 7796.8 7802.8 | 13.1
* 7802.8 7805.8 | 12.7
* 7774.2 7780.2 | 12.5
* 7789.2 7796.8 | 13.2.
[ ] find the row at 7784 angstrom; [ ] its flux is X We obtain 12.2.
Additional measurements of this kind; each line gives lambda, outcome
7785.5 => 12.6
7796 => 13.2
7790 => 11.7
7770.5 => 12.7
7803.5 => 12.7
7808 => 12.6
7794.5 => 12.5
